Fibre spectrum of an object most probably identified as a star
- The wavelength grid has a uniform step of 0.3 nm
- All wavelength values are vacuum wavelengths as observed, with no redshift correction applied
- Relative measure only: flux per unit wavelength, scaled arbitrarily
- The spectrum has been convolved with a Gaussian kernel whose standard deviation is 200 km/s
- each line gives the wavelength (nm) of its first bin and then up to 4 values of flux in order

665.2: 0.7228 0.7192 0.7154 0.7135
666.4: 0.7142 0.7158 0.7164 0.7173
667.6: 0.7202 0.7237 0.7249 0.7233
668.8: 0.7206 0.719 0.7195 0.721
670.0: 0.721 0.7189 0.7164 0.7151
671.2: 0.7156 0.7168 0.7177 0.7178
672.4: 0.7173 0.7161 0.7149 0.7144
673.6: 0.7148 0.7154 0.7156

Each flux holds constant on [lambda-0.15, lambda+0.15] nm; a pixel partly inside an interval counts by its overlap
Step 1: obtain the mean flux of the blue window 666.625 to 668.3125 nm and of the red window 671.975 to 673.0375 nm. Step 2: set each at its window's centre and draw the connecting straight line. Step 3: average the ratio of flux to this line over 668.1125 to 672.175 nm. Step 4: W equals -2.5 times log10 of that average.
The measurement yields 0.00 mag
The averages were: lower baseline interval 0.72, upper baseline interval 0.717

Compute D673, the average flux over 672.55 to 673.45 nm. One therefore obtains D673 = 0.715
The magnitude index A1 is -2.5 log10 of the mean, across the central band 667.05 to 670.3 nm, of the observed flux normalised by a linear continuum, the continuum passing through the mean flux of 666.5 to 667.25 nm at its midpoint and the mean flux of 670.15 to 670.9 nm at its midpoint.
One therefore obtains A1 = -0.01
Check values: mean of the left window 0.716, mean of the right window 0.717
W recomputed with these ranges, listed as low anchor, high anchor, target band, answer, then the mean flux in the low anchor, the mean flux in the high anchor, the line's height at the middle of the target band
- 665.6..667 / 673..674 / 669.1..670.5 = -0.007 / 0.715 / 0.715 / 0.715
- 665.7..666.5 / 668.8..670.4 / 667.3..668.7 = -0.007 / 0.714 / 0.72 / 0.717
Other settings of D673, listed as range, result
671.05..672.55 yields 0.717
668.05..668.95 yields 0.723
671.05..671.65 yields 0.716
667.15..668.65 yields 0.722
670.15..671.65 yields 0.717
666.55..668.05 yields 0.719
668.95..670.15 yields 0.72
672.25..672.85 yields 0.717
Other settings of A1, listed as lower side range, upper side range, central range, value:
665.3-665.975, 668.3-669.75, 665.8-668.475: 0.00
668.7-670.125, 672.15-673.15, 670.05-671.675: 0.00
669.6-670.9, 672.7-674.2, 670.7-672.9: 0.00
